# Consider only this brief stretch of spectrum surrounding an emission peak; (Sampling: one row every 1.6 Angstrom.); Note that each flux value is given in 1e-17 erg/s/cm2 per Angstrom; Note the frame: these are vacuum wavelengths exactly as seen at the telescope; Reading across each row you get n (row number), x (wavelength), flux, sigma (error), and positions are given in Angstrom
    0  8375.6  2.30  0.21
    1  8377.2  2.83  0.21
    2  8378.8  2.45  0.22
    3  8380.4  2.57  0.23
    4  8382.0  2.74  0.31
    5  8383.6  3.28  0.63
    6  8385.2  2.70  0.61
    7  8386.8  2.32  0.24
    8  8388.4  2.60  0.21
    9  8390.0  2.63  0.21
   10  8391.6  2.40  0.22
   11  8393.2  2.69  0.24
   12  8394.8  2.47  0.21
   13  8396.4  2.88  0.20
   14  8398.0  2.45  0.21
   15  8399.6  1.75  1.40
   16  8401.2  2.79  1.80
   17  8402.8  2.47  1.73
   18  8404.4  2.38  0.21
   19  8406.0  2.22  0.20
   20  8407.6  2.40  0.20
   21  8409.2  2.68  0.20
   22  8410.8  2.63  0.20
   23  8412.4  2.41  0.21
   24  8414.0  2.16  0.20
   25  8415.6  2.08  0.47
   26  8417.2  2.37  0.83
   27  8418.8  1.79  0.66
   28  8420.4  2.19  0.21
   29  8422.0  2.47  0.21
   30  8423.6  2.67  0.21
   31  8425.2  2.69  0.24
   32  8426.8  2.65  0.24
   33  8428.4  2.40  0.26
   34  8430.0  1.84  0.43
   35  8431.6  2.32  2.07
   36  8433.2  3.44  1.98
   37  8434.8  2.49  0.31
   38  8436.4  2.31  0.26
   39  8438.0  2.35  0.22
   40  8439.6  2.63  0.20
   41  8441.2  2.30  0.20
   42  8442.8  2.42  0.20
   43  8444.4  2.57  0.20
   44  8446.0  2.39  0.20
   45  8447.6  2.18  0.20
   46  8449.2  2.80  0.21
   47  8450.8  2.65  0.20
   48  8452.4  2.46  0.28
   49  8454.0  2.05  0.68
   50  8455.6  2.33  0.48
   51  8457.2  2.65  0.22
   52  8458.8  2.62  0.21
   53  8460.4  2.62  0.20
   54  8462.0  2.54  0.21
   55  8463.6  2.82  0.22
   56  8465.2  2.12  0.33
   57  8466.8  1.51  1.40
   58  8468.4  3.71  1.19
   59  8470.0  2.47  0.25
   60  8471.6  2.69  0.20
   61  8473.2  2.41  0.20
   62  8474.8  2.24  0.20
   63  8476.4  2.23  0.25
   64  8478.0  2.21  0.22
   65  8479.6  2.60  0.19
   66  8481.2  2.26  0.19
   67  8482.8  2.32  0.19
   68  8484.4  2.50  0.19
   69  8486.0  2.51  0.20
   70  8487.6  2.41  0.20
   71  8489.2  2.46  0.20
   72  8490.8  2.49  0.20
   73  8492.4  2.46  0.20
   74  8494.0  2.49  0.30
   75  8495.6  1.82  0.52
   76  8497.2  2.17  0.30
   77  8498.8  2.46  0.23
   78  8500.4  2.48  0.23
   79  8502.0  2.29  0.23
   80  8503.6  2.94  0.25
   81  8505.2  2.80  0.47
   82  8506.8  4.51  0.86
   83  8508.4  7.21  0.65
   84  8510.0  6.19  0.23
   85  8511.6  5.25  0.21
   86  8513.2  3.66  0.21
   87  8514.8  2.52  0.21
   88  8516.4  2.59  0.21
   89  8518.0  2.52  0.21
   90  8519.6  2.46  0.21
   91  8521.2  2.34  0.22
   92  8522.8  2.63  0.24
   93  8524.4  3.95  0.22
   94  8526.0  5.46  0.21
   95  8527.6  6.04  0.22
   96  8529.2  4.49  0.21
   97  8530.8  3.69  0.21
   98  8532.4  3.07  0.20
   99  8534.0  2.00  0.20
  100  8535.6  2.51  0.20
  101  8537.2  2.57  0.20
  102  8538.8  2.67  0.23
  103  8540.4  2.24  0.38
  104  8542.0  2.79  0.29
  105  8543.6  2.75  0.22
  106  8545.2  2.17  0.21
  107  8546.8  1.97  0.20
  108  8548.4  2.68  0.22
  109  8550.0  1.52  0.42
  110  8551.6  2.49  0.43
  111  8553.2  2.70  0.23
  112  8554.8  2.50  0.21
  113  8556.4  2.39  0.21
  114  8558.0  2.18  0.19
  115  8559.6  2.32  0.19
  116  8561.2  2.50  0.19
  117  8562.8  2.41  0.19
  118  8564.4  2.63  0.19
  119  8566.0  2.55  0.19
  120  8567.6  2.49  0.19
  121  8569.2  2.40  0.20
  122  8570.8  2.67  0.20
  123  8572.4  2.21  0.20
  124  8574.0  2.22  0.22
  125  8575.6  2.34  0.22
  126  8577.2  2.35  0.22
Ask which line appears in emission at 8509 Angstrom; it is [S II] 6716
